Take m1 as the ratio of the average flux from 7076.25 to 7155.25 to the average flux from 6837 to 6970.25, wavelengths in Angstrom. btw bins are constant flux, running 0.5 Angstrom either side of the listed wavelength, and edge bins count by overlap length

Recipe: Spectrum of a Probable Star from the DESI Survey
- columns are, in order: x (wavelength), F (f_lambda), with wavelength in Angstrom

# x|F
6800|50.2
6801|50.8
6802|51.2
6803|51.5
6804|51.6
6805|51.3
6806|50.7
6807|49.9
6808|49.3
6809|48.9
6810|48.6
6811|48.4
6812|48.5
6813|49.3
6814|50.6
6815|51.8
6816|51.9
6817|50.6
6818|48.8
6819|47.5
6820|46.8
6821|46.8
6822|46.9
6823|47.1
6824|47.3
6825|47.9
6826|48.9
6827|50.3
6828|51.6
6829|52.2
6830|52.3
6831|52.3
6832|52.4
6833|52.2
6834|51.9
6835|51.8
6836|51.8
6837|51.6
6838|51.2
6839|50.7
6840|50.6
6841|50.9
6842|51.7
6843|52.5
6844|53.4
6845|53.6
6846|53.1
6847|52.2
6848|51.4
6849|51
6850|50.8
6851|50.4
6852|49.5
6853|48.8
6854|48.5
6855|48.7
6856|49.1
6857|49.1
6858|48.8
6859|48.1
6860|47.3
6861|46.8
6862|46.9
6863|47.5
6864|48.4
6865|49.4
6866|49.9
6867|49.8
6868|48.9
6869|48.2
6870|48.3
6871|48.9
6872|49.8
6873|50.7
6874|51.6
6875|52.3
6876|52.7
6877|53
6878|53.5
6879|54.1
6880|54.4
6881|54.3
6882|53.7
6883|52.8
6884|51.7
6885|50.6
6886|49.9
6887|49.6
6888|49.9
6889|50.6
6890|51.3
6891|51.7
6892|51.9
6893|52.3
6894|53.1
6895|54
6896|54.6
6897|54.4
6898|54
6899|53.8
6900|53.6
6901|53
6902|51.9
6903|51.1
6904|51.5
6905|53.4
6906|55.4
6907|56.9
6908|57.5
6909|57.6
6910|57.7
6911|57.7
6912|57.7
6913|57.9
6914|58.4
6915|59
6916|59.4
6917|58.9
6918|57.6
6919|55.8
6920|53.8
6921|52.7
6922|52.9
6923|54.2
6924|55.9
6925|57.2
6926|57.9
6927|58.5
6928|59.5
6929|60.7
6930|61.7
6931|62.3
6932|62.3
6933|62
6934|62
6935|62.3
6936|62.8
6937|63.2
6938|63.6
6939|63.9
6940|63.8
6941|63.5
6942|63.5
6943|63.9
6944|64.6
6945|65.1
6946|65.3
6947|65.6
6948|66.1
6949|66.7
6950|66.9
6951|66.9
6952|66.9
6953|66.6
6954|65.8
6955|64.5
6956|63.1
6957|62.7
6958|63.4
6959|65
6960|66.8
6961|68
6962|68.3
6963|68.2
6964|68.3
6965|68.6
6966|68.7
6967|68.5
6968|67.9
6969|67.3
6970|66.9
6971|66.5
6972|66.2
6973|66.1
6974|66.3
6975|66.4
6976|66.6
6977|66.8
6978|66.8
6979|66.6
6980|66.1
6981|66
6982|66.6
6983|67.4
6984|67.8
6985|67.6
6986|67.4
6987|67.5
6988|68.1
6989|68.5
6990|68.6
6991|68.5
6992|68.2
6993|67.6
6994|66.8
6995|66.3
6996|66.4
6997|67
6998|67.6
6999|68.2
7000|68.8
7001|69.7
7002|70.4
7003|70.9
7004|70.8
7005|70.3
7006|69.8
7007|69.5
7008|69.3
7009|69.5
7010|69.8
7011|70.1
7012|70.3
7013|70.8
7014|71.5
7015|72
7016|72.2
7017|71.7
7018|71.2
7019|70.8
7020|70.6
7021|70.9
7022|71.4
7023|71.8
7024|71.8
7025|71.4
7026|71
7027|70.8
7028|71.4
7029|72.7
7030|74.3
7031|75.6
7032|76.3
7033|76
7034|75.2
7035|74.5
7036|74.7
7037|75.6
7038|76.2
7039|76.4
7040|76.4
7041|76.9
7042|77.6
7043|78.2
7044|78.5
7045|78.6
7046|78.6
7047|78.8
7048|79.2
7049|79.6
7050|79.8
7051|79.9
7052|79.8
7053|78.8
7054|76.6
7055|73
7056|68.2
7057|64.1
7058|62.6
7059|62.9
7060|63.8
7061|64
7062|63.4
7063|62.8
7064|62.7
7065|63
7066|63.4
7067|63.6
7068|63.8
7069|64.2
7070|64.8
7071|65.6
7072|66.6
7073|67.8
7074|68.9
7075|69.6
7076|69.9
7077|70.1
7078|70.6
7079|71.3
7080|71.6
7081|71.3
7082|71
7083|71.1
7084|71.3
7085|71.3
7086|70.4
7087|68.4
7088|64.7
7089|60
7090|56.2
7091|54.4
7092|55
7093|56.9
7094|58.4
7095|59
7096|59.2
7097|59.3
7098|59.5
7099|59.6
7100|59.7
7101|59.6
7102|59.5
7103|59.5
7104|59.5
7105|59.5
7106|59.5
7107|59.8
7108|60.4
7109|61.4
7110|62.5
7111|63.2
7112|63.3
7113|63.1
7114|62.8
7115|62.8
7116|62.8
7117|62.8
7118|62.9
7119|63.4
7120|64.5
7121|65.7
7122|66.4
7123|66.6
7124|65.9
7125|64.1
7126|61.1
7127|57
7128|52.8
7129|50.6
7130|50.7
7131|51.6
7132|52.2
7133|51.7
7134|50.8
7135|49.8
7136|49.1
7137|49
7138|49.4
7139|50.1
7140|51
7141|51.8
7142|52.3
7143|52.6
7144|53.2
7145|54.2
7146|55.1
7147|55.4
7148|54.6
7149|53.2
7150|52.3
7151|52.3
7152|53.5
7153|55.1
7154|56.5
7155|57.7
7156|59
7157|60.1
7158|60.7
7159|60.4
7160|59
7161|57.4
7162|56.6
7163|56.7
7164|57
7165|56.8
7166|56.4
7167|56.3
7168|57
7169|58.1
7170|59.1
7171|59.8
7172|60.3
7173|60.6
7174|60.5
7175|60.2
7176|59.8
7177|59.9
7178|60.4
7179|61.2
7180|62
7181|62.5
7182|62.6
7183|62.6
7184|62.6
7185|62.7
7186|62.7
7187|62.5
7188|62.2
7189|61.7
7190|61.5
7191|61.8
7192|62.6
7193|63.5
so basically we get 1.05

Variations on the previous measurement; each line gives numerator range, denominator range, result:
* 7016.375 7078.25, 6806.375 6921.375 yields 1.39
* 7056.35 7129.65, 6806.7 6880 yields 1.26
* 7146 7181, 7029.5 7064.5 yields 0.78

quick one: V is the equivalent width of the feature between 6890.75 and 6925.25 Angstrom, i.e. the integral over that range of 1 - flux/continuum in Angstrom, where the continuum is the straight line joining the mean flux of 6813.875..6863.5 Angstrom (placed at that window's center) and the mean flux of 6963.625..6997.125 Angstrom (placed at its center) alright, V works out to 2.00 Angstrom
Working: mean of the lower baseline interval 50.1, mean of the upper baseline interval 67.3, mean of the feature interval 55.1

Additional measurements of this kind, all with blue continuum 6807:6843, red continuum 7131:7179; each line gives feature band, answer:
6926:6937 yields -2.0 Angstrom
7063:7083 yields -4.8 Angstrom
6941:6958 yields -4.2 Angstrom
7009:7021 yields -4.0 Angstrom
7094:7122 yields -3.3 Angstrom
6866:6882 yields -0.2 Angstrom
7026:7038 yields -4.6 Angstrom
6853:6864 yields 0.5 Angstrom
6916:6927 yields -0.9 Angstrom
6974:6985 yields -2.9 Angstrom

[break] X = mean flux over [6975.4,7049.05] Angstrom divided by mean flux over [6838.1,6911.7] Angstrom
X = 1.38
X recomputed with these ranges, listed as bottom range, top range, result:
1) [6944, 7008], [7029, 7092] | 1.05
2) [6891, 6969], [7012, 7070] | 1.19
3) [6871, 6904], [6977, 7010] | 1.30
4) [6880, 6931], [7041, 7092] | 1.27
